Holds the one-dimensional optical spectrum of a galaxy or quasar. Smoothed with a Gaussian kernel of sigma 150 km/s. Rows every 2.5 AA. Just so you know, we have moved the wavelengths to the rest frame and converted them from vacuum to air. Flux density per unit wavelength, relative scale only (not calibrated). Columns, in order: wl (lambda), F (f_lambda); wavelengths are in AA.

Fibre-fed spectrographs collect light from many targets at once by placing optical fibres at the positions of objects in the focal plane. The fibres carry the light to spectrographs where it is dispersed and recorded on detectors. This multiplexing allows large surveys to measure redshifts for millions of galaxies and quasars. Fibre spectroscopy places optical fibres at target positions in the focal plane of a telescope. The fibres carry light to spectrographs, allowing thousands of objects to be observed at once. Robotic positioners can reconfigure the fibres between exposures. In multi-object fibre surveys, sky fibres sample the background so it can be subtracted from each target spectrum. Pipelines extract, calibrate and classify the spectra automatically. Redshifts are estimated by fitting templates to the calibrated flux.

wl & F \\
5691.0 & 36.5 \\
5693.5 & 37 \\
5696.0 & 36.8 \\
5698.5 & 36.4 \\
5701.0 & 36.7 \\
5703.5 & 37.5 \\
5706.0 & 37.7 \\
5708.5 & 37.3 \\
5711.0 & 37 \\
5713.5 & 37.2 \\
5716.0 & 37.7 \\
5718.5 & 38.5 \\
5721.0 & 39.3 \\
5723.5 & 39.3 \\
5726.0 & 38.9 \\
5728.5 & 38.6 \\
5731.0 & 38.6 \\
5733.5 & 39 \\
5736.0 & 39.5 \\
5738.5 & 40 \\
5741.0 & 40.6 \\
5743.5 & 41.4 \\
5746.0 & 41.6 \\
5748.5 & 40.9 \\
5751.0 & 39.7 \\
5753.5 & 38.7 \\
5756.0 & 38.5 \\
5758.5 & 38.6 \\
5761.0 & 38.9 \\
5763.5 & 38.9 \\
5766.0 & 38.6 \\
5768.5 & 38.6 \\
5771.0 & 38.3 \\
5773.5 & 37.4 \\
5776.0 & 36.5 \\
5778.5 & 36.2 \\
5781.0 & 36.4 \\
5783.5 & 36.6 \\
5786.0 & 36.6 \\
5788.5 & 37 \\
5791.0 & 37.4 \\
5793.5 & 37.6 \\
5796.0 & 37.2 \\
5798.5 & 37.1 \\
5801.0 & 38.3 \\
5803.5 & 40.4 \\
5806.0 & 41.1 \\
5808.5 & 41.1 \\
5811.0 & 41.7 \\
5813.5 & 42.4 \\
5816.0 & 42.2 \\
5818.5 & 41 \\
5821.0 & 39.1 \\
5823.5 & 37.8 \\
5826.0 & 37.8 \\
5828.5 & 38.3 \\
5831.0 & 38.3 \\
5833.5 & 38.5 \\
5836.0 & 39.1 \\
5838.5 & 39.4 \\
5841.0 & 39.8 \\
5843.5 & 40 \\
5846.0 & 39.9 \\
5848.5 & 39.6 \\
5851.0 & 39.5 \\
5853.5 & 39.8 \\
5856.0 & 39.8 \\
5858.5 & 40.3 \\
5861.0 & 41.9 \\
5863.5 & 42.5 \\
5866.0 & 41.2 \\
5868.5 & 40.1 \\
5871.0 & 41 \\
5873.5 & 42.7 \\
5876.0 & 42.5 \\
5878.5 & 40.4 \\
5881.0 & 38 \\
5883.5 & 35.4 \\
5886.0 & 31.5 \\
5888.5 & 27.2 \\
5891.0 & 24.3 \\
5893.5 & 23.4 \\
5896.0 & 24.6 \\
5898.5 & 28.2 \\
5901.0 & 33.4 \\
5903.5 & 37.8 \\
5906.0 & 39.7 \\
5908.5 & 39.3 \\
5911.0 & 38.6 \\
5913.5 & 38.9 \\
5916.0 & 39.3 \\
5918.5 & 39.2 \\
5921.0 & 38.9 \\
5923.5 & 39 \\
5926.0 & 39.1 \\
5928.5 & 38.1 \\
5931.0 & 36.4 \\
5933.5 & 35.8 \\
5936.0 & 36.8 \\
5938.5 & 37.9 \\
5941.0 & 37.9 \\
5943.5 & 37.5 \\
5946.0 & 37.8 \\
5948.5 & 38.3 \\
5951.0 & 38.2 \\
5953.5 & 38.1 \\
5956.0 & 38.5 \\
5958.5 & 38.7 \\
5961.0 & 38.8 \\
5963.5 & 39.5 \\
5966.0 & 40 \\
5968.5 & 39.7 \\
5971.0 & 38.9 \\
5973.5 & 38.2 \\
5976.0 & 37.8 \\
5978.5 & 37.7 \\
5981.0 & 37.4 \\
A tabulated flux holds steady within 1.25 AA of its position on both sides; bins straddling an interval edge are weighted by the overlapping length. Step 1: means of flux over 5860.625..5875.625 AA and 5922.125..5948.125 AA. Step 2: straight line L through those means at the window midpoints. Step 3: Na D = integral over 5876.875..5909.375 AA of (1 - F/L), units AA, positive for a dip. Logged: 6.1 AA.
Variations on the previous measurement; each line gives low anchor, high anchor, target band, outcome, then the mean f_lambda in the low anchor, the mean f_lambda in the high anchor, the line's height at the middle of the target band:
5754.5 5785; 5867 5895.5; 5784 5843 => -3.9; 37.8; 34.9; 36.7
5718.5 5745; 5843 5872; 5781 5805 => 1.5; 39.5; 40.5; 40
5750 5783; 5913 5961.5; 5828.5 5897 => 1.1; 38.1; 38.1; 38.1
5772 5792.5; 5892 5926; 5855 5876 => -3.1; 36.8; 35.5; 35.9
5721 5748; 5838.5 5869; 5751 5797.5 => 2.6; 39.8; 40.3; 40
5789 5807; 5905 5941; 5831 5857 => -0.8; 38.3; 38.3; 38.3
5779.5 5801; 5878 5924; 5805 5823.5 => -2.3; 37.1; 34.4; 36.5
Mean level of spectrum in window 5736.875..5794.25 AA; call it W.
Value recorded 38.5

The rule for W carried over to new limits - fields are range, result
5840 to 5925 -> 37.3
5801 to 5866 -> 40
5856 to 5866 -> 41.3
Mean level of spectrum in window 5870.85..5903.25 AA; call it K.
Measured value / 33.2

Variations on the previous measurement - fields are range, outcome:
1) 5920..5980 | 38.2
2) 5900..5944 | 38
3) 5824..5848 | 39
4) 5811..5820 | 41.8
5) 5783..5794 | 37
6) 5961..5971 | 39.5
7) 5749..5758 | 39.1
